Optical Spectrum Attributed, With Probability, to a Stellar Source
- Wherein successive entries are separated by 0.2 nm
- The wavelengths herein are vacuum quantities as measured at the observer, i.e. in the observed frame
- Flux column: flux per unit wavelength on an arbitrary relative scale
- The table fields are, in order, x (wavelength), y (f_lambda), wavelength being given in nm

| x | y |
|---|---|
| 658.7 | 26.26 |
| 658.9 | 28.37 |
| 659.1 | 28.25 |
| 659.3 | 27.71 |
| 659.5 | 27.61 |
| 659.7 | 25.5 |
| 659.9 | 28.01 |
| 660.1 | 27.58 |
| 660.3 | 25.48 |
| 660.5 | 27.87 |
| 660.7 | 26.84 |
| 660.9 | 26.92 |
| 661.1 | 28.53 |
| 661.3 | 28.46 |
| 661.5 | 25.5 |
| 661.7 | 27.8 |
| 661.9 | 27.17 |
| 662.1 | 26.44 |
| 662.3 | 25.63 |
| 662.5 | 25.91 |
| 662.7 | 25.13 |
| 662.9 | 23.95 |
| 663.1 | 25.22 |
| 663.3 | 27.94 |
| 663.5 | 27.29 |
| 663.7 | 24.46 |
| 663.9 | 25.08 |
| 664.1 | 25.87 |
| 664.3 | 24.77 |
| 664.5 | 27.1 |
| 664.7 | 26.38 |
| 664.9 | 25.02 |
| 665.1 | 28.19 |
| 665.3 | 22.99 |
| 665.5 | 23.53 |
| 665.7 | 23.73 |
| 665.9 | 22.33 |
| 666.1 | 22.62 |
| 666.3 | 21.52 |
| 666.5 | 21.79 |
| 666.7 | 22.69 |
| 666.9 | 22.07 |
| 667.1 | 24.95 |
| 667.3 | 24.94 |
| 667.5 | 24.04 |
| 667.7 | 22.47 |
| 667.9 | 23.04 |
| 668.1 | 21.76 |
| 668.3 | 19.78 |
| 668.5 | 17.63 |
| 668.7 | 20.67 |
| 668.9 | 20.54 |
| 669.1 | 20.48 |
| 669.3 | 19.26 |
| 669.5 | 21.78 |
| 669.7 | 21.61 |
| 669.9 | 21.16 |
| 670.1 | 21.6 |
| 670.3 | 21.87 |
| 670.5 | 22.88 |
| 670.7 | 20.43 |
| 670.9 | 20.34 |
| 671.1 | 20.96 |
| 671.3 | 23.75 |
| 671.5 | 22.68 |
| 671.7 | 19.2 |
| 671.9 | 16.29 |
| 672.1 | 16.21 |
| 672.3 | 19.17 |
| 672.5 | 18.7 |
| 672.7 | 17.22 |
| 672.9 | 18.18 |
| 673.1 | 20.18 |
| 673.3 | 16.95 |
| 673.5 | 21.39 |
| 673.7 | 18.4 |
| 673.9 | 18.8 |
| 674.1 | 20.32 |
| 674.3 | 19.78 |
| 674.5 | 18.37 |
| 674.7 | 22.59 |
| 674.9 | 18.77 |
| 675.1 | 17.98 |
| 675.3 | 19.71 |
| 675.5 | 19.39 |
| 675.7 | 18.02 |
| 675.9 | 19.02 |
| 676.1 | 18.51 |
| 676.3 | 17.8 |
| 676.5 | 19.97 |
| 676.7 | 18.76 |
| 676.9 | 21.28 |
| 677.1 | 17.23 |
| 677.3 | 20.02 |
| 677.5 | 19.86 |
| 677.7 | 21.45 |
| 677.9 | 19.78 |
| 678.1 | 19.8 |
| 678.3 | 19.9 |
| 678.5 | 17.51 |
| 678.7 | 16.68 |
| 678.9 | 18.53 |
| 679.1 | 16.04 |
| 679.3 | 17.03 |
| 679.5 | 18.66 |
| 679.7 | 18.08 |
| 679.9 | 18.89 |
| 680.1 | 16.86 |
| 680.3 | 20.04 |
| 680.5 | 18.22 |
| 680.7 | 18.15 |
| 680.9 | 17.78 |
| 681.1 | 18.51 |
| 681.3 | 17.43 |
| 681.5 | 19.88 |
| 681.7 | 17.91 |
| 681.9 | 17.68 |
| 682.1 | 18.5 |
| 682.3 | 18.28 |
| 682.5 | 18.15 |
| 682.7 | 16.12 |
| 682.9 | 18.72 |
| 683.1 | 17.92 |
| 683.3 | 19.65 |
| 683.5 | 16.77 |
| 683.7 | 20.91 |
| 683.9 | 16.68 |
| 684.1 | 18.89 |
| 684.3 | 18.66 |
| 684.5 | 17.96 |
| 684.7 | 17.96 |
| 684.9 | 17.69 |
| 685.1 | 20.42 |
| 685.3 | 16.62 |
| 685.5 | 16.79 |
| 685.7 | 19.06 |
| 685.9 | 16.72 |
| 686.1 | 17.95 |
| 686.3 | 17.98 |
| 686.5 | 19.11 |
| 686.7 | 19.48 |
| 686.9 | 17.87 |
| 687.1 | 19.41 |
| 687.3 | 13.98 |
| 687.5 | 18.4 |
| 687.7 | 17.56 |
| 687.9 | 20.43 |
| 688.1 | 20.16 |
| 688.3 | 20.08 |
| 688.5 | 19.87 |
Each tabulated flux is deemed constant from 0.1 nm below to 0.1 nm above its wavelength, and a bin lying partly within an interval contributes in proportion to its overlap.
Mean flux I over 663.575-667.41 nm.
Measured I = 24.2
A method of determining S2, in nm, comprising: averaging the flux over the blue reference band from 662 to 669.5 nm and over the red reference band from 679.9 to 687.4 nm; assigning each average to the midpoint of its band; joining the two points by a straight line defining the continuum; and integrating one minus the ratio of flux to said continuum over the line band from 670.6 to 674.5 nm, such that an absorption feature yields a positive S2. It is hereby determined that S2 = 0.40 nm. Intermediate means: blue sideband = 23.7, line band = 19.4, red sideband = 18.1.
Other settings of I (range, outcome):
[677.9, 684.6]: 18.2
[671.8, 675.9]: 18.8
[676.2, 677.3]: 19.1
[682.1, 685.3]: 18.3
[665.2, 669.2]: 22.2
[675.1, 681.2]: 18.7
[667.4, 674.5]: 20.2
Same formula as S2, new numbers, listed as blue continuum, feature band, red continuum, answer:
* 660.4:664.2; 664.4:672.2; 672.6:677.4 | 0.32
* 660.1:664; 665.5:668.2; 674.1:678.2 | 0.12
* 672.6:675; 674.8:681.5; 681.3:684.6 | 0.04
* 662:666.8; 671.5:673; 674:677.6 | 0.20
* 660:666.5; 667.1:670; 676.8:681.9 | 0.23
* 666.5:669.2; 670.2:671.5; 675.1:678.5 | -0.05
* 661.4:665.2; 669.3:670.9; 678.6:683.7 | 0.11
